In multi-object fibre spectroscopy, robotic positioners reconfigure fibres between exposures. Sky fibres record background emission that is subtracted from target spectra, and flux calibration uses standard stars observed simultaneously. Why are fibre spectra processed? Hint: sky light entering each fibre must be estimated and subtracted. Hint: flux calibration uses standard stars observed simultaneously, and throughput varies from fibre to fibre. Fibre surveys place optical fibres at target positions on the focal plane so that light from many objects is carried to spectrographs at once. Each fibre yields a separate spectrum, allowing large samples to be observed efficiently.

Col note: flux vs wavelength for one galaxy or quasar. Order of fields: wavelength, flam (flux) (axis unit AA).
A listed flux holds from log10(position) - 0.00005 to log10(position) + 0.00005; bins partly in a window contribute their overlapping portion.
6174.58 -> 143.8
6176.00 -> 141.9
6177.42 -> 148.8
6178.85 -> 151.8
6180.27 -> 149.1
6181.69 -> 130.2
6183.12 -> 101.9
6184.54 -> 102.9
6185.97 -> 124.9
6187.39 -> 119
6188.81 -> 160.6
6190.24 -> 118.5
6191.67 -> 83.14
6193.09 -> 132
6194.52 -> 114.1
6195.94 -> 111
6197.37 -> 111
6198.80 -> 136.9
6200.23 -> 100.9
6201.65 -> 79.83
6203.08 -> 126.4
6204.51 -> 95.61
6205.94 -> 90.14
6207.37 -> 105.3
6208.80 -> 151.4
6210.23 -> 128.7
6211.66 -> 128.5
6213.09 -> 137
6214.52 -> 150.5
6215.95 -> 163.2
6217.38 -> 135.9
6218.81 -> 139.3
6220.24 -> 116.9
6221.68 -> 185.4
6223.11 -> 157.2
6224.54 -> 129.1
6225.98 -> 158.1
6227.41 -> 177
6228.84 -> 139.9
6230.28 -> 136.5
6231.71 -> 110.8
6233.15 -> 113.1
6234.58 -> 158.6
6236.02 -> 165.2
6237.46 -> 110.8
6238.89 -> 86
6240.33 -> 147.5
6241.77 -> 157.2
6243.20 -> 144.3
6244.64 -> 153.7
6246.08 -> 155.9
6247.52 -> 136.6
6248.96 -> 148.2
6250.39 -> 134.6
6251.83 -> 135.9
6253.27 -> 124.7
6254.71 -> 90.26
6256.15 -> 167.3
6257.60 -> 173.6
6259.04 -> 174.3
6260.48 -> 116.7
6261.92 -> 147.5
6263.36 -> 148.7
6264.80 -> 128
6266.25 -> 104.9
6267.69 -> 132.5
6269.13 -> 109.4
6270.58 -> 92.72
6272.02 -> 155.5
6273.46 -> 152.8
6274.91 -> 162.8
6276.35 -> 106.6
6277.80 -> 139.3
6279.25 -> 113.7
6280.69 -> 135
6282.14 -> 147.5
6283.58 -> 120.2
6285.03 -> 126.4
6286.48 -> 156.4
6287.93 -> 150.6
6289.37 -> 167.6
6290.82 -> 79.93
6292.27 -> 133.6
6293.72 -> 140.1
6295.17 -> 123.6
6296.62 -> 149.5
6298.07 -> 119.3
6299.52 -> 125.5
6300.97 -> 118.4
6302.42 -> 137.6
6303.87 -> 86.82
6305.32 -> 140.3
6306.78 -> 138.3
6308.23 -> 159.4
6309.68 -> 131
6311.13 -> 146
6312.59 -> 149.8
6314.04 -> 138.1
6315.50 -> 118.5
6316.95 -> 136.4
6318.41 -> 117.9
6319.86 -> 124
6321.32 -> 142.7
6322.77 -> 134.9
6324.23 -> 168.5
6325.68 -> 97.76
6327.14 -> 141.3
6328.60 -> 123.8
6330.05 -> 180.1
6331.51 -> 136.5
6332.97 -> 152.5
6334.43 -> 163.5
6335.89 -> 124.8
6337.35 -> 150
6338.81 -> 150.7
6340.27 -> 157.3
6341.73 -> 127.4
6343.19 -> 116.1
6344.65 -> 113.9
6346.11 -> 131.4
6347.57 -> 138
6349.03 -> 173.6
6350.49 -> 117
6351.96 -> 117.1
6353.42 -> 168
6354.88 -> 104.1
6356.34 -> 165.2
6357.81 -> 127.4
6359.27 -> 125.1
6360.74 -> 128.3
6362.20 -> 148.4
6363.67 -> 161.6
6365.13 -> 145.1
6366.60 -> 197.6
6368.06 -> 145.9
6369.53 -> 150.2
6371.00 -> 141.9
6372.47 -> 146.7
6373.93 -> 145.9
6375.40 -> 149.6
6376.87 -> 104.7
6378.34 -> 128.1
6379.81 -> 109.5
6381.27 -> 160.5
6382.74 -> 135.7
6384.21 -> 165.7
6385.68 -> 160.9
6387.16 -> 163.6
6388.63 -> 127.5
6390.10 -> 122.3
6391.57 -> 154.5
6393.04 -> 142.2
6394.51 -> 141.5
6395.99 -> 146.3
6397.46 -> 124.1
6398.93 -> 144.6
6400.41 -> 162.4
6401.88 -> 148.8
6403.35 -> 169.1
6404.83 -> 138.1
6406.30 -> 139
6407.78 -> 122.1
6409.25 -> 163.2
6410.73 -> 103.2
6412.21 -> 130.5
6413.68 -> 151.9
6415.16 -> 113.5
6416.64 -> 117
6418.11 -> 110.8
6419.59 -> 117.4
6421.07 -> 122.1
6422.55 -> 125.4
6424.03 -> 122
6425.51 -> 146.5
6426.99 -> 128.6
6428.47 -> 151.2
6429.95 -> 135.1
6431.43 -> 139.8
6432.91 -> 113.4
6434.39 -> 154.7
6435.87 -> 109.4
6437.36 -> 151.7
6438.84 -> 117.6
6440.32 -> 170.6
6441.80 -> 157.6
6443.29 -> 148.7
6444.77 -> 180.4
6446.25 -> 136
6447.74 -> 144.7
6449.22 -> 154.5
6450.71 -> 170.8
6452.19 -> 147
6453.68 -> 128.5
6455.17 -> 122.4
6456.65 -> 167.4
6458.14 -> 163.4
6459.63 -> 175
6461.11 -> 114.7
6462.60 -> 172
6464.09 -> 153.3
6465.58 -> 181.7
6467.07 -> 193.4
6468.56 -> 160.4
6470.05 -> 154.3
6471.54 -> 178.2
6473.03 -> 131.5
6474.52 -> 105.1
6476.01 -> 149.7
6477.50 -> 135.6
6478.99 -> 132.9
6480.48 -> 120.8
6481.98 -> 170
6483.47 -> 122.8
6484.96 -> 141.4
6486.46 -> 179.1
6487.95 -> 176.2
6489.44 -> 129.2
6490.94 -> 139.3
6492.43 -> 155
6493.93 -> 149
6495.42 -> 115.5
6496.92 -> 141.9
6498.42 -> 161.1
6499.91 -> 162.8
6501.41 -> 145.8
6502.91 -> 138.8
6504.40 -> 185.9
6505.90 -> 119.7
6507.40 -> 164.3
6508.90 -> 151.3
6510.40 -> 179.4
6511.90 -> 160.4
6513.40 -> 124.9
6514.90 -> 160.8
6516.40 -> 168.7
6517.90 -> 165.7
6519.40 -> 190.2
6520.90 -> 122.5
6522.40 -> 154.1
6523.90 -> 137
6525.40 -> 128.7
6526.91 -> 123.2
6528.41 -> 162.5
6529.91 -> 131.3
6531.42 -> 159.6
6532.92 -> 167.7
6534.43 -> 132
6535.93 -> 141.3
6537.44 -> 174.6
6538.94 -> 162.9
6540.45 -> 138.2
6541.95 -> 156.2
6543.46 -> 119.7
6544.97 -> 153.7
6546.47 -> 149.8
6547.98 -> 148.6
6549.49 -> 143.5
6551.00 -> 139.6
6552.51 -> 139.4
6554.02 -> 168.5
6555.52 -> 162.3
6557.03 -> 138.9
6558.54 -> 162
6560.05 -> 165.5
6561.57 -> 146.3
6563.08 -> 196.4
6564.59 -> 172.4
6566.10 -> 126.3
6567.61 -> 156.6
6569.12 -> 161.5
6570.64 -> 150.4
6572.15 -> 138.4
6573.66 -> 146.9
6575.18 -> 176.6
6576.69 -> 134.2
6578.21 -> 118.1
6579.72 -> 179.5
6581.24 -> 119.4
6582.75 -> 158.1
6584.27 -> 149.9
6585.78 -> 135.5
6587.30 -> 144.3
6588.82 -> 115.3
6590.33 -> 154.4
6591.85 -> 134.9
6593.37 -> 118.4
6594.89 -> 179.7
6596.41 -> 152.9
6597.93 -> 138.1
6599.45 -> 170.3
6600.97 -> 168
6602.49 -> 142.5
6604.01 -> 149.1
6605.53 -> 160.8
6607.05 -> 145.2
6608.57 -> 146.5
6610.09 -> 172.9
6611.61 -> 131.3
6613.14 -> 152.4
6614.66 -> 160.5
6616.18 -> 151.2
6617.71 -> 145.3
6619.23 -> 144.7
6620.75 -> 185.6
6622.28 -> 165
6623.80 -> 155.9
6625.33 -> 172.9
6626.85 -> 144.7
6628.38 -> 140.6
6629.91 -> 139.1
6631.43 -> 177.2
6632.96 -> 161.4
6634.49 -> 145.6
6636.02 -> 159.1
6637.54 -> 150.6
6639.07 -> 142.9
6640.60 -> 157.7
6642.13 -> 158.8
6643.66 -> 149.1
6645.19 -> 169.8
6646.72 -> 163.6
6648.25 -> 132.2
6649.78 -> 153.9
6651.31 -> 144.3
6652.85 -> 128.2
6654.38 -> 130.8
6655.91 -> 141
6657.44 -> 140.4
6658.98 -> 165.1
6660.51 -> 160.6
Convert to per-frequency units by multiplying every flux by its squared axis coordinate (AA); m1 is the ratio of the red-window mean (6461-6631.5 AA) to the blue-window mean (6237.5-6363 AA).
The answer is 1.2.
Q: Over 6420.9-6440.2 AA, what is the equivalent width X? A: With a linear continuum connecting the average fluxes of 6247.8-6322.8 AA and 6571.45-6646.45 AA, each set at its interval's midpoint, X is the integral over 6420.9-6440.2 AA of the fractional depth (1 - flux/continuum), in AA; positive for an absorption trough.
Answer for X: 1.1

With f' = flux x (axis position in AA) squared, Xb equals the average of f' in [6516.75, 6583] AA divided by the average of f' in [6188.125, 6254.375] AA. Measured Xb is 1.3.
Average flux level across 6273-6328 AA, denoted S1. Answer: 133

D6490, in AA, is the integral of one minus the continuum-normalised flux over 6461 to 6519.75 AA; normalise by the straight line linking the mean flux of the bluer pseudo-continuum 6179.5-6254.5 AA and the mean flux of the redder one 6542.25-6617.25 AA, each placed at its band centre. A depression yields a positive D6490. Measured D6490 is -2.8 AA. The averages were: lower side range 131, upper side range 150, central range 152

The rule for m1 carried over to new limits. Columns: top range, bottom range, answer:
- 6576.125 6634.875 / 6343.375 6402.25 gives 1.14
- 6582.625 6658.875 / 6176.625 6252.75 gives 1.30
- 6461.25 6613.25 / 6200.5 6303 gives 1.22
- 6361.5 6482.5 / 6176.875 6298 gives 1.15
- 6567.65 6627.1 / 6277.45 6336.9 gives 1.22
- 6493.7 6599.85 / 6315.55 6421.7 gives 1.14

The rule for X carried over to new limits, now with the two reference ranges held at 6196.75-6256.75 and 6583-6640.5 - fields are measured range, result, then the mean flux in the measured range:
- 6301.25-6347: 0.6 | 137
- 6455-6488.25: -1.7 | 152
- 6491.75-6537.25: -1.0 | 150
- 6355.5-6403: -1.2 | 145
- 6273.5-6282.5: 0.1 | 135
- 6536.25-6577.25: -1.1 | 153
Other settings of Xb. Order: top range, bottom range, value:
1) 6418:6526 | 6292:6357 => 1.13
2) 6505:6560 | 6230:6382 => 1.18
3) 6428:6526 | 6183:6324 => 1.21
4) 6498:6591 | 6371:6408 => 1.11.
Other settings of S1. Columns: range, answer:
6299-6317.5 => 133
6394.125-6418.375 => 137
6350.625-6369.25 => 144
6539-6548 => 145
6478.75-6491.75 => 146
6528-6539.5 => 154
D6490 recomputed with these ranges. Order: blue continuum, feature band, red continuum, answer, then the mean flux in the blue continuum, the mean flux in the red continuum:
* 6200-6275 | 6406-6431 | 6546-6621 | 2.5 AA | 135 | 151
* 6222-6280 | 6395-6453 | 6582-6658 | 1.9 AA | 138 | 151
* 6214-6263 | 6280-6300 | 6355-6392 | 1.2 AA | 142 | 144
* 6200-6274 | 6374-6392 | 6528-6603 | 0.2 AA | 135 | 150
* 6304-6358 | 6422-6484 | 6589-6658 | -1.2 AA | 138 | 152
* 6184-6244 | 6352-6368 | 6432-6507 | -0.6 AA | 130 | 149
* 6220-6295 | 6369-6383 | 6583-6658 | 0.5 AA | 138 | 151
